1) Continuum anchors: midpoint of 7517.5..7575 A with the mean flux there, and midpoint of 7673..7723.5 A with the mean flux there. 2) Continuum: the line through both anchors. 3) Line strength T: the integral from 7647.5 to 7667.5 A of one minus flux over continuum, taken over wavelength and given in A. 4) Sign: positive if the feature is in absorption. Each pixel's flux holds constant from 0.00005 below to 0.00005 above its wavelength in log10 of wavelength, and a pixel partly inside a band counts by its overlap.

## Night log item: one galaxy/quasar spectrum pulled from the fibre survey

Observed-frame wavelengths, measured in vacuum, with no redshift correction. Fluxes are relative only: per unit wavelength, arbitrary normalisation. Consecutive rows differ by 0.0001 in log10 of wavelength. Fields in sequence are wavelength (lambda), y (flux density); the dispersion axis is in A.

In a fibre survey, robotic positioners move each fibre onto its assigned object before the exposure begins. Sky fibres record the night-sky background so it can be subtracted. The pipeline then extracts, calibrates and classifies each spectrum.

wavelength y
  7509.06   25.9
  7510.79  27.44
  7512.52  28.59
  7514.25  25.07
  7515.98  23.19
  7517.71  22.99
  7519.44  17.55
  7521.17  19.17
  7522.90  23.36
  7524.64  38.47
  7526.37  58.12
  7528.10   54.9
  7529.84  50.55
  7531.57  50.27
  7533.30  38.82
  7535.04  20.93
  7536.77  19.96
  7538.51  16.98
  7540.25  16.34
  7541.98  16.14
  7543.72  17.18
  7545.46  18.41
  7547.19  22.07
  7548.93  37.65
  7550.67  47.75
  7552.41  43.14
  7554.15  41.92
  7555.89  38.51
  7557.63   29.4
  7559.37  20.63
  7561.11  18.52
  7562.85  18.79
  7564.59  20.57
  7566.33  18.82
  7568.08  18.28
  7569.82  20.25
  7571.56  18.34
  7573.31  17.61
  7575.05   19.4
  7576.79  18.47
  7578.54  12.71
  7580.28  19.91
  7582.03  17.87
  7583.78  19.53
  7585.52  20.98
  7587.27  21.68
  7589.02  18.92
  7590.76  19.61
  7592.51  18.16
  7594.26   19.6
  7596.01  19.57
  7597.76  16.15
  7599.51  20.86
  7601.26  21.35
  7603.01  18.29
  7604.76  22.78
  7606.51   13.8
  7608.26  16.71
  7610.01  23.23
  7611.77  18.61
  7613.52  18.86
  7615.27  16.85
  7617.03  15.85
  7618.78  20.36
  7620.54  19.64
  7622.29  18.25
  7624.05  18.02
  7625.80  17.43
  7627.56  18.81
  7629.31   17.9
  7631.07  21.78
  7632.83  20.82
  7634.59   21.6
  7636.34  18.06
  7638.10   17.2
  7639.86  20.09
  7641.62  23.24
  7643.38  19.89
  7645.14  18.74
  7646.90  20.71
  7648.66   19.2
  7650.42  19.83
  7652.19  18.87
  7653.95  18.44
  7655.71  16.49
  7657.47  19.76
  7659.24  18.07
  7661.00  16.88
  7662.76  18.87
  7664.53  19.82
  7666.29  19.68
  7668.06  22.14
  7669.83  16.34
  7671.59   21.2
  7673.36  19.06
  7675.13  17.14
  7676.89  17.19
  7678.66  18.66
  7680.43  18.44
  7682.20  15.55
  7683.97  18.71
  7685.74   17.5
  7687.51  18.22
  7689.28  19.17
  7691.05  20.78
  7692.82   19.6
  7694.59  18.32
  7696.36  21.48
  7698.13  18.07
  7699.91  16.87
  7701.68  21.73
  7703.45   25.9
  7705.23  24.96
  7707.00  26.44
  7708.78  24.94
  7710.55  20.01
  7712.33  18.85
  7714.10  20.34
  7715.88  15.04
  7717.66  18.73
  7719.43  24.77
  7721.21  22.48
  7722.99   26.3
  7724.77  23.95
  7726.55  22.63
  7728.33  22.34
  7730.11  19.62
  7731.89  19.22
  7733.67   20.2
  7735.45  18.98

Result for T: 3.13 A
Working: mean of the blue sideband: 28.2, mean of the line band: 18.8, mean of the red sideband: 20.2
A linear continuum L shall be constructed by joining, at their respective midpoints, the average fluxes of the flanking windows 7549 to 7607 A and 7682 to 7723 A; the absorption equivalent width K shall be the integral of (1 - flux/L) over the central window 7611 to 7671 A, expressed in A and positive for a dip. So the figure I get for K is 6.8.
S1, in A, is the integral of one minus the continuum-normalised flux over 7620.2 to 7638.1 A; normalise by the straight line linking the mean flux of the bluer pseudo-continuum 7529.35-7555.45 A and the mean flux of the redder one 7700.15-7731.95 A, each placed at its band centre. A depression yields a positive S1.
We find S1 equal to 4.86 A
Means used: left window 30.4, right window 22.1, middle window 19.1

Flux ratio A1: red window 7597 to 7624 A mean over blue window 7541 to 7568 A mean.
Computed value 0.70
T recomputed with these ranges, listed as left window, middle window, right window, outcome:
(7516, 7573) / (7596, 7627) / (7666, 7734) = 7.8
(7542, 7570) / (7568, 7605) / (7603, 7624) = 5.4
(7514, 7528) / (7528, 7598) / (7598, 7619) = 1.4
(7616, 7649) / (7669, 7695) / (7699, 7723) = 3.1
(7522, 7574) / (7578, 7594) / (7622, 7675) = 4.0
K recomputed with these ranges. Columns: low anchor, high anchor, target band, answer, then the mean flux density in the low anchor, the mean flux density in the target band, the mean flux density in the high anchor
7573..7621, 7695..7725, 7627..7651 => 0.1 A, 18.8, 19.9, 21.7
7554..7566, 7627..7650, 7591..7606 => 2.2 A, 25.6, 19.5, 19.9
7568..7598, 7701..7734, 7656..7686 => 3.5 A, 18.8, 18.5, 22.1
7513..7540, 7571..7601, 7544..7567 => -2.9 A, 31.6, 28.7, 18.8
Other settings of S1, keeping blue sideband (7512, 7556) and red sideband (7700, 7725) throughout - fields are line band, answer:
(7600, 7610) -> 3.1 A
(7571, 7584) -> 4.9 A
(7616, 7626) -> 3.2 A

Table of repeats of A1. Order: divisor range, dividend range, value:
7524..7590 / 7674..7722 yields 0.75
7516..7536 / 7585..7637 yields 0.54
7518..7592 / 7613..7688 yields 0.72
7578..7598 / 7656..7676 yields 1.00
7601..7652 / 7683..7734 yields 1.09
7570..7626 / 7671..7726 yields 1.08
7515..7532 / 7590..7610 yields 0.54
